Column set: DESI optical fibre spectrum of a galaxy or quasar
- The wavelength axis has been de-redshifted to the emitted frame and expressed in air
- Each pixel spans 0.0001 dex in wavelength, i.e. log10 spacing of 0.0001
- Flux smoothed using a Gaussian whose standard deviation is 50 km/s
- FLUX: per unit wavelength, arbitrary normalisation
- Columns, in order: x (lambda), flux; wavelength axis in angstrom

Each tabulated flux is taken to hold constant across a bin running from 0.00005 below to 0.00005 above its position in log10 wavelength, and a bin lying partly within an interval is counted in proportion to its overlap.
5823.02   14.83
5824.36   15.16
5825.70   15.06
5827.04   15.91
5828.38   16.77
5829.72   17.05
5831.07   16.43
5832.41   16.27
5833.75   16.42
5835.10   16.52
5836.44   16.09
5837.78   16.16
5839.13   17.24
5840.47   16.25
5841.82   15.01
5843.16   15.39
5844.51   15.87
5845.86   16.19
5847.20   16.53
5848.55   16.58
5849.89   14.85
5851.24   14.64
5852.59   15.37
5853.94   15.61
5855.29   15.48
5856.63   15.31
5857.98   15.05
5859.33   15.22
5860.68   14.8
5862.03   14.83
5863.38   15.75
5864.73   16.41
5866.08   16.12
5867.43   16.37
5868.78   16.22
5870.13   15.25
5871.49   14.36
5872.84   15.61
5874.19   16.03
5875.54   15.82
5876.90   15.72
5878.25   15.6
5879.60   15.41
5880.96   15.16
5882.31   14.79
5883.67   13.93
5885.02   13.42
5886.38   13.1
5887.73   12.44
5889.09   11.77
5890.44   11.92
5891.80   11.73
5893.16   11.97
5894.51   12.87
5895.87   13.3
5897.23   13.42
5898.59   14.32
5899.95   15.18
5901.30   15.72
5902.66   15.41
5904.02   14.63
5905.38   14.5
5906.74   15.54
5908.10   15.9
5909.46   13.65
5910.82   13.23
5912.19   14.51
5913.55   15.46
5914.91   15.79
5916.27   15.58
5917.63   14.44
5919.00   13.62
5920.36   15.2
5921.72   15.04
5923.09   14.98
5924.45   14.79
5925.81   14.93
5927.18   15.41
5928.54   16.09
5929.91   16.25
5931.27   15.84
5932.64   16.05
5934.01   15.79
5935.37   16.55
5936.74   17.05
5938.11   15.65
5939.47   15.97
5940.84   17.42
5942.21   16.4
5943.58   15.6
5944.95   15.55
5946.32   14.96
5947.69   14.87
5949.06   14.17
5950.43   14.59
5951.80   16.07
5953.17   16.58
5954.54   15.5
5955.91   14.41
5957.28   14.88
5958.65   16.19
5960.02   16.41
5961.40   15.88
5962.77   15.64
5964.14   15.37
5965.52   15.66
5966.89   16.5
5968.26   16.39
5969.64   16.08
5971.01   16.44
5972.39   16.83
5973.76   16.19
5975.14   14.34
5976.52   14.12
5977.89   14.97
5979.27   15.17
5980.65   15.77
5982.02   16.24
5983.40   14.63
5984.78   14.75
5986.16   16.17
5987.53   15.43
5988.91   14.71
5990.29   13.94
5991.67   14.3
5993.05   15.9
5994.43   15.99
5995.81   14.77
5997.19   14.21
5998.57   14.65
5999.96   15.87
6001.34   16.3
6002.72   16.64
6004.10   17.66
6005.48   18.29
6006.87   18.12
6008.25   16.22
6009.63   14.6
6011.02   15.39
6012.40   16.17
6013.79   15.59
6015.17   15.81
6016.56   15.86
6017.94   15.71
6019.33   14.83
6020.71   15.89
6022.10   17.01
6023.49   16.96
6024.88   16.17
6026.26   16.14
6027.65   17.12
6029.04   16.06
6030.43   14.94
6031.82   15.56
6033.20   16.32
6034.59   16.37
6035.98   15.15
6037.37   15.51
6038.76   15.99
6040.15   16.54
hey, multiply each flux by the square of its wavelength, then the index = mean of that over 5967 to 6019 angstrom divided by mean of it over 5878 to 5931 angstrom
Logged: 1.12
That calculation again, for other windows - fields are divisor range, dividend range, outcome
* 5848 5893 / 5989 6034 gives 1.12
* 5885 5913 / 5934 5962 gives 1.16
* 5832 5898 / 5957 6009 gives 1.09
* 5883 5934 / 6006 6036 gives 1.16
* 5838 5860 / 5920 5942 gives 1.04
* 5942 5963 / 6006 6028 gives 1.06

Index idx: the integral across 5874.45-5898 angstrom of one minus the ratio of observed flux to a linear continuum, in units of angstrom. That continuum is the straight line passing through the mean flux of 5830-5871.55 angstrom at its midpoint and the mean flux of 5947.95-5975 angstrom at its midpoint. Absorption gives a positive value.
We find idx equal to 3.1 angstrom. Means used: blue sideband 15.8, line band 13.7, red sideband 15.7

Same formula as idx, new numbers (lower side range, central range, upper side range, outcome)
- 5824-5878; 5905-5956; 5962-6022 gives 1.1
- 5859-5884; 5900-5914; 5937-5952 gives 0.6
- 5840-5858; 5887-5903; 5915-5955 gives 2.3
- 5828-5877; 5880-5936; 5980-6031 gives 4.7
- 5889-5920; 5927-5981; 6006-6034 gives -2.8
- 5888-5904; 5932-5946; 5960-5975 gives -1.1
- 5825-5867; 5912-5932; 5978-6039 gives 0.8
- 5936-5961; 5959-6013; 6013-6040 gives 0.4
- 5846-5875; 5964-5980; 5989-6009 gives 0.1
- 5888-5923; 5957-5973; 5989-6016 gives -0.9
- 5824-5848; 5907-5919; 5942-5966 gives 0.7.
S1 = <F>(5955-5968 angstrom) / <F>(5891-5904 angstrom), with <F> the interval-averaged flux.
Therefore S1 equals 1.14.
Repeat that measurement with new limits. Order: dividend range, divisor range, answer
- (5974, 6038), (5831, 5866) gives 1.00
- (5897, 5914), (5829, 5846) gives 0.91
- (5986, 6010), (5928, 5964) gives 1.00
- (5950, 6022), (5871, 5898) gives 1.13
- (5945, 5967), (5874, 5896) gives 1.12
